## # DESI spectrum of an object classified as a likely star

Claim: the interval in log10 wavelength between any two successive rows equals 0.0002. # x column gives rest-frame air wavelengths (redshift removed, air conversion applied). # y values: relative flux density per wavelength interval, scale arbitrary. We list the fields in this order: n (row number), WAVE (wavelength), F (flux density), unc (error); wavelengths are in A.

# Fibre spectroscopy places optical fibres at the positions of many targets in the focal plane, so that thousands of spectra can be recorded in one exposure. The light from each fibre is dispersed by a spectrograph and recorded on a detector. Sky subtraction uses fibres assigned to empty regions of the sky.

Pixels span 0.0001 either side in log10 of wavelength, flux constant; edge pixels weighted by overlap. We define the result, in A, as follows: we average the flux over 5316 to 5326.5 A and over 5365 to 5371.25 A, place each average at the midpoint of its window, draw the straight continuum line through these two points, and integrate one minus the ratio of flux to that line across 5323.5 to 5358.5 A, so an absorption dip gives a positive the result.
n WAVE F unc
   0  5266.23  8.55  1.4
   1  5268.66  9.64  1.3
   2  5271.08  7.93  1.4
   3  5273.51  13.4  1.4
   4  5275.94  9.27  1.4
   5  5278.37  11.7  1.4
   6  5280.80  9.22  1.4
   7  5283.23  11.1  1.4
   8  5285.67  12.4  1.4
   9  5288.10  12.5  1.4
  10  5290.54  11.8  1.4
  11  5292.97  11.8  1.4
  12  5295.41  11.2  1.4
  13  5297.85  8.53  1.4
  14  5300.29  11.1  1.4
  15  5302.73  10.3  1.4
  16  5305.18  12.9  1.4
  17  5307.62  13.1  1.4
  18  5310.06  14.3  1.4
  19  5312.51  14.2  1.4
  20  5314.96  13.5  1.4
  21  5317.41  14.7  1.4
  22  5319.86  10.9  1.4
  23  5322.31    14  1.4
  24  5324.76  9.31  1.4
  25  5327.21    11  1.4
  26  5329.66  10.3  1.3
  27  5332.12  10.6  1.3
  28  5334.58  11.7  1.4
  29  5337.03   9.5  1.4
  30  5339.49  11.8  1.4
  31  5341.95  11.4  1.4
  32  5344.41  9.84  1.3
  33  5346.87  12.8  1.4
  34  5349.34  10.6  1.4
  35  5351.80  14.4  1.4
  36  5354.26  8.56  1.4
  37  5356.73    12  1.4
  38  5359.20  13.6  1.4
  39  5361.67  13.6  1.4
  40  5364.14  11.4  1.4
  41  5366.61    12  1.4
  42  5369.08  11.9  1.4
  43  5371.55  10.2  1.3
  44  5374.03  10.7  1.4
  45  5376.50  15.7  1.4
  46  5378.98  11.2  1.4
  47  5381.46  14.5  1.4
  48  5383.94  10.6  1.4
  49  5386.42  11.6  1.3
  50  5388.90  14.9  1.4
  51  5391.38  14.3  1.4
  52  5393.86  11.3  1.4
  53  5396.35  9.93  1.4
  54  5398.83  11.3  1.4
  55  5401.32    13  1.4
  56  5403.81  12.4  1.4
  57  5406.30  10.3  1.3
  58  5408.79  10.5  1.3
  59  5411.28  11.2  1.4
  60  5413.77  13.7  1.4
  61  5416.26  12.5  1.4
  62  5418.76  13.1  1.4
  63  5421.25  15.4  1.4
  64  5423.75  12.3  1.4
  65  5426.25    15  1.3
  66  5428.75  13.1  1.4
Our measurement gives 2.7 A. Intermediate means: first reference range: 12.2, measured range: 11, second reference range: 11.7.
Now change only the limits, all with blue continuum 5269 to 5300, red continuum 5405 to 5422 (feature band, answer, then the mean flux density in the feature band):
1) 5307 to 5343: -2.2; 12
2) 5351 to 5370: -0.7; 12.1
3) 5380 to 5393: -1.2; 13.1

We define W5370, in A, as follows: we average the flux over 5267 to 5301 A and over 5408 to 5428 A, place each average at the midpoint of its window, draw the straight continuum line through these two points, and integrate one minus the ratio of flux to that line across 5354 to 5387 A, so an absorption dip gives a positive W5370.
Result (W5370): 0.4 A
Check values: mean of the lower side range 10.8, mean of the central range 12.1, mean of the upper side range 13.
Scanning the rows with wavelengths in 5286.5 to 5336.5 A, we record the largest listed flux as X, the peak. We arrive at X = 14.7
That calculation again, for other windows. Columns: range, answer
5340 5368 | 14.4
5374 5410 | 15.7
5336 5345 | 11.8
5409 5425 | 15.4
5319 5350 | 14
